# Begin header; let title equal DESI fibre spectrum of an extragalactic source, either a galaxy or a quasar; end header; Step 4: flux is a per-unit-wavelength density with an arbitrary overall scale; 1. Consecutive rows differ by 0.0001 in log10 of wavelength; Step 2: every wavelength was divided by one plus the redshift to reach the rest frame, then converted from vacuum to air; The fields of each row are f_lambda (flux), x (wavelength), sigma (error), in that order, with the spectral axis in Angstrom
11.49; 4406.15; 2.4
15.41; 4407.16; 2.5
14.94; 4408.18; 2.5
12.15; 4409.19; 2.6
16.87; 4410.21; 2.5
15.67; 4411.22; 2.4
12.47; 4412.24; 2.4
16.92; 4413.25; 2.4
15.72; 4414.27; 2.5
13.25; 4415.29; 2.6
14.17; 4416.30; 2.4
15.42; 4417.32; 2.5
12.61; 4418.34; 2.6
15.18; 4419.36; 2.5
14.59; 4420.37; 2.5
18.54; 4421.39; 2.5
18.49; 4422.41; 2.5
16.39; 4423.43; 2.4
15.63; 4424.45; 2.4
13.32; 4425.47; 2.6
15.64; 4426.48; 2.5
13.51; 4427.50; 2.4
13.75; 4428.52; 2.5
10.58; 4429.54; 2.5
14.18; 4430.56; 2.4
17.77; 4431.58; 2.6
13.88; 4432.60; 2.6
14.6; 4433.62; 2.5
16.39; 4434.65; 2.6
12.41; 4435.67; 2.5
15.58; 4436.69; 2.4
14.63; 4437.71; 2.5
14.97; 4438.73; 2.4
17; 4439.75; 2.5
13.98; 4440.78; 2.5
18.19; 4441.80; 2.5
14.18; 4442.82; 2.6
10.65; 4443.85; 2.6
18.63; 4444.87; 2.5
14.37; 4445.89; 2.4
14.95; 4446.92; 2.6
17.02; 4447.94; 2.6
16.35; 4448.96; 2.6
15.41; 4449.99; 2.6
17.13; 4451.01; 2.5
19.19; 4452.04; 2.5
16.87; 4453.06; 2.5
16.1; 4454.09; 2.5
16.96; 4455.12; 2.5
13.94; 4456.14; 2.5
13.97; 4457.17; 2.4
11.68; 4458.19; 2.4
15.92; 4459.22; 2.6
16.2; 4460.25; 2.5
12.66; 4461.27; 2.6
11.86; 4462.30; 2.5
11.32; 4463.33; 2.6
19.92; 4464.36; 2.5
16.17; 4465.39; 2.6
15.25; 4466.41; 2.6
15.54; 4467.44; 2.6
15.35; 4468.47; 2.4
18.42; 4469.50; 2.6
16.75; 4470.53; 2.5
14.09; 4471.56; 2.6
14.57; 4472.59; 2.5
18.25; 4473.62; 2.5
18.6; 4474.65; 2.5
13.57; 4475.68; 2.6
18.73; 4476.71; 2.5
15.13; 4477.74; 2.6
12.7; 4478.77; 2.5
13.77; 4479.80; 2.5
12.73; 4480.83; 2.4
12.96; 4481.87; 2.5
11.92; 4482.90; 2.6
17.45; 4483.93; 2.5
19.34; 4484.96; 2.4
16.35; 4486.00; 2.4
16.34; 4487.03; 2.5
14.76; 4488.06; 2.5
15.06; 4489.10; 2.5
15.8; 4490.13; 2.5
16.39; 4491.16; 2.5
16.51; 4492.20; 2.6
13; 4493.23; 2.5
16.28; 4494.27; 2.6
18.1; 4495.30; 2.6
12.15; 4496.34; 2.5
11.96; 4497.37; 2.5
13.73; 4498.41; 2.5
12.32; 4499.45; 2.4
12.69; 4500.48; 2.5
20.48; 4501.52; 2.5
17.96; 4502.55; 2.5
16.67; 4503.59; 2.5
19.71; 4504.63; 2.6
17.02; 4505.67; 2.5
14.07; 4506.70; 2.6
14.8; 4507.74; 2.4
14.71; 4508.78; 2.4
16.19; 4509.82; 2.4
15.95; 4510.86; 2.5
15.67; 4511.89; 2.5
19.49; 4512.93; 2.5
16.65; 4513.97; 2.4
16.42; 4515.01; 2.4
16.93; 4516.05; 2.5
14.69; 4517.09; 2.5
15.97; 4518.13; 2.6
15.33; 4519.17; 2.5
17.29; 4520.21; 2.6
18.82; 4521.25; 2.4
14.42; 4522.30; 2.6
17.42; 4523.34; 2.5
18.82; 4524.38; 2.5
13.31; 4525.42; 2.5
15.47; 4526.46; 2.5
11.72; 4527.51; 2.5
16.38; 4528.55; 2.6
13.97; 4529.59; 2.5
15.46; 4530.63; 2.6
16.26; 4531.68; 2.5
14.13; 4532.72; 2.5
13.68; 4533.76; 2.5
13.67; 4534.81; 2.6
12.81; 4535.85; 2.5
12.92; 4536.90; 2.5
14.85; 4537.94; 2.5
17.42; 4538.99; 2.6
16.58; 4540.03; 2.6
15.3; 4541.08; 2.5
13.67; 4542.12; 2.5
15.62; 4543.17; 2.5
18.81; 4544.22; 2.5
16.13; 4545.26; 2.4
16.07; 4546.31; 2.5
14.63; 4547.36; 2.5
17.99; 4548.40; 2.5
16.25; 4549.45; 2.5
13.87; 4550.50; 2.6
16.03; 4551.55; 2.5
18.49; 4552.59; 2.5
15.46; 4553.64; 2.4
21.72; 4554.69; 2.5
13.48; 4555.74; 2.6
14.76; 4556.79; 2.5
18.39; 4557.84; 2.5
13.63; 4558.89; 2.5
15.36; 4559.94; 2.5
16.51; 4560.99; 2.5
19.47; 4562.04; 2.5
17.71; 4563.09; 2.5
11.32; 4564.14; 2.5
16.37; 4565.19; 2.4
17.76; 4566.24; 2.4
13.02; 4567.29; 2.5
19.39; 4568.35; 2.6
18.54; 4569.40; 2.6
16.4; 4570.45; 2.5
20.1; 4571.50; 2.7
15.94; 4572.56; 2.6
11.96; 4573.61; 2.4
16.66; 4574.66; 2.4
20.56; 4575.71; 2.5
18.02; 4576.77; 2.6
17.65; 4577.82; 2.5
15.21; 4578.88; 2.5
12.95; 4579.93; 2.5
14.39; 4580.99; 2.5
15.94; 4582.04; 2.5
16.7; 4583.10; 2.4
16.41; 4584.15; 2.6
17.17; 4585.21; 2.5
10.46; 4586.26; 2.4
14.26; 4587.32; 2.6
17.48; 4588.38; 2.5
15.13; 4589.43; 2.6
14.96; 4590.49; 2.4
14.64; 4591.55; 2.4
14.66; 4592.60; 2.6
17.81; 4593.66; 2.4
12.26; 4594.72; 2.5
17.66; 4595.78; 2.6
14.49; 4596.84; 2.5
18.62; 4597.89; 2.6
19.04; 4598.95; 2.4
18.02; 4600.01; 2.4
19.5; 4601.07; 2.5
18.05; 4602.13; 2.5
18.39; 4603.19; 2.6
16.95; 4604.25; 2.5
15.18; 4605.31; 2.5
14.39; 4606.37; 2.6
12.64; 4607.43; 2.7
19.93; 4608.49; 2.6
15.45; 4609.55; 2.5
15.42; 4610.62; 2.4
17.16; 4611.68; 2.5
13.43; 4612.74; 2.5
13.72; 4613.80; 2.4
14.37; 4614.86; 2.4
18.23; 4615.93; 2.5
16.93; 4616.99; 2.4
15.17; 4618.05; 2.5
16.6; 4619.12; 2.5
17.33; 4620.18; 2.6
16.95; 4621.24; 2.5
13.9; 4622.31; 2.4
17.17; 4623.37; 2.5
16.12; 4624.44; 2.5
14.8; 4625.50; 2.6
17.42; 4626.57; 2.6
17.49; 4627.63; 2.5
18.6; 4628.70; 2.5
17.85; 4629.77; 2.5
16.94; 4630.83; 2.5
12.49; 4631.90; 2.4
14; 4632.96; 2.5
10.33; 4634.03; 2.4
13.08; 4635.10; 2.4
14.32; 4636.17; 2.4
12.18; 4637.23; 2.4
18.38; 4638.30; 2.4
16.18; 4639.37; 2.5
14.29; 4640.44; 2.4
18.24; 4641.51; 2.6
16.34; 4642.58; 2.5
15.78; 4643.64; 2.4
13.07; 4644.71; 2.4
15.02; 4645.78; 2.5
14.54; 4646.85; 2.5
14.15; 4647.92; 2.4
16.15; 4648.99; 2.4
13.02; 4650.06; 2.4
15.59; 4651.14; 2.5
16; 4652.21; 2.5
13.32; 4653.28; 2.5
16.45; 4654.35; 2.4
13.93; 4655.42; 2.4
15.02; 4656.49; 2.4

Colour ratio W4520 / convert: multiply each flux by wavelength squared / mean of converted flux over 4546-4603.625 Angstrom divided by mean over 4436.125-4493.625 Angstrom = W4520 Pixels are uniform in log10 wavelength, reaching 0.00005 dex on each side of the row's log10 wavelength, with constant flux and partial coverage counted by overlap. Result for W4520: 1.11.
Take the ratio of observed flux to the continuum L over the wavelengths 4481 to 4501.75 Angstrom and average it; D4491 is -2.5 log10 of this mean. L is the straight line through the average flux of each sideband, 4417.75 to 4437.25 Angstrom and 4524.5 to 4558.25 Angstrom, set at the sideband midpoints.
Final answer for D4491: 0.013 mag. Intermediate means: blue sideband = 14.9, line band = 15.1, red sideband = 15.5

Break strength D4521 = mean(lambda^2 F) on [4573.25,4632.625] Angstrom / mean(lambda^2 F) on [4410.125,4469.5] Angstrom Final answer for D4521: 1.14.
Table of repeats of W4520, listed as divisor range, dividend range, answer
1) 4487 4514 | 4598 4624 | 1.10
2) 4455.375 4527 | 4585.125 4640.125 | 1.07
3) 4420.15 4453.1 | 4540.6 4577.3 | 1.13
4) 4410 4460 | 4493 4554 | 1.07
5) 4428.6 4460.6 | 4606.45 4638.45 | 1.10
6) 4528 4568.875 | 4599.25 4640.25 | 1.04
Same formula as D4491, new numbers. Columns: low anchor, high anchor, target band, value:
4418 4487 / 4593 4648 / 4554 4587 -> -0.03 mag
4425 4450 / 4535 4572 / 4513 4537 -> 0.03 mag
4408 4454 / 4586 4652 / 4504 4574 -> -0.03 mag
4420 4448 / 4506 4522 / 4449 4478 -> -0.01 mag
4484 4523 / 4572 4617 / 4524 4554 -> 0.04 mag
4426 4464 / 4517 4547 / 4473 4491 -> -0.03 mag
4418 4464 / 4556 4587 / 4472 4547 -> 0.00 mag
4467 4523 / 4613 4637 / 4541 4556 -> -0.04 mag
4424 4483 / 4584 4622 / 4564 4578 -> -0.06 mag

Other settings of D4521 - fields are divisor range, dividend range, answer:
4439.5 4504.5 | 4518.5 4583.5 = 1.07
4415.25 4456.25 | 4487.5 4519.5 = 1.06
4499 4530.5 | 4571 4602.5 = 1.04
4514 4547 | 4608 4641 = 1.05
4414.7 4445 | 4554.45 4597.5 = 1.15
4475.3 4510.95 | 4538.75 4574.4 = 1.09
